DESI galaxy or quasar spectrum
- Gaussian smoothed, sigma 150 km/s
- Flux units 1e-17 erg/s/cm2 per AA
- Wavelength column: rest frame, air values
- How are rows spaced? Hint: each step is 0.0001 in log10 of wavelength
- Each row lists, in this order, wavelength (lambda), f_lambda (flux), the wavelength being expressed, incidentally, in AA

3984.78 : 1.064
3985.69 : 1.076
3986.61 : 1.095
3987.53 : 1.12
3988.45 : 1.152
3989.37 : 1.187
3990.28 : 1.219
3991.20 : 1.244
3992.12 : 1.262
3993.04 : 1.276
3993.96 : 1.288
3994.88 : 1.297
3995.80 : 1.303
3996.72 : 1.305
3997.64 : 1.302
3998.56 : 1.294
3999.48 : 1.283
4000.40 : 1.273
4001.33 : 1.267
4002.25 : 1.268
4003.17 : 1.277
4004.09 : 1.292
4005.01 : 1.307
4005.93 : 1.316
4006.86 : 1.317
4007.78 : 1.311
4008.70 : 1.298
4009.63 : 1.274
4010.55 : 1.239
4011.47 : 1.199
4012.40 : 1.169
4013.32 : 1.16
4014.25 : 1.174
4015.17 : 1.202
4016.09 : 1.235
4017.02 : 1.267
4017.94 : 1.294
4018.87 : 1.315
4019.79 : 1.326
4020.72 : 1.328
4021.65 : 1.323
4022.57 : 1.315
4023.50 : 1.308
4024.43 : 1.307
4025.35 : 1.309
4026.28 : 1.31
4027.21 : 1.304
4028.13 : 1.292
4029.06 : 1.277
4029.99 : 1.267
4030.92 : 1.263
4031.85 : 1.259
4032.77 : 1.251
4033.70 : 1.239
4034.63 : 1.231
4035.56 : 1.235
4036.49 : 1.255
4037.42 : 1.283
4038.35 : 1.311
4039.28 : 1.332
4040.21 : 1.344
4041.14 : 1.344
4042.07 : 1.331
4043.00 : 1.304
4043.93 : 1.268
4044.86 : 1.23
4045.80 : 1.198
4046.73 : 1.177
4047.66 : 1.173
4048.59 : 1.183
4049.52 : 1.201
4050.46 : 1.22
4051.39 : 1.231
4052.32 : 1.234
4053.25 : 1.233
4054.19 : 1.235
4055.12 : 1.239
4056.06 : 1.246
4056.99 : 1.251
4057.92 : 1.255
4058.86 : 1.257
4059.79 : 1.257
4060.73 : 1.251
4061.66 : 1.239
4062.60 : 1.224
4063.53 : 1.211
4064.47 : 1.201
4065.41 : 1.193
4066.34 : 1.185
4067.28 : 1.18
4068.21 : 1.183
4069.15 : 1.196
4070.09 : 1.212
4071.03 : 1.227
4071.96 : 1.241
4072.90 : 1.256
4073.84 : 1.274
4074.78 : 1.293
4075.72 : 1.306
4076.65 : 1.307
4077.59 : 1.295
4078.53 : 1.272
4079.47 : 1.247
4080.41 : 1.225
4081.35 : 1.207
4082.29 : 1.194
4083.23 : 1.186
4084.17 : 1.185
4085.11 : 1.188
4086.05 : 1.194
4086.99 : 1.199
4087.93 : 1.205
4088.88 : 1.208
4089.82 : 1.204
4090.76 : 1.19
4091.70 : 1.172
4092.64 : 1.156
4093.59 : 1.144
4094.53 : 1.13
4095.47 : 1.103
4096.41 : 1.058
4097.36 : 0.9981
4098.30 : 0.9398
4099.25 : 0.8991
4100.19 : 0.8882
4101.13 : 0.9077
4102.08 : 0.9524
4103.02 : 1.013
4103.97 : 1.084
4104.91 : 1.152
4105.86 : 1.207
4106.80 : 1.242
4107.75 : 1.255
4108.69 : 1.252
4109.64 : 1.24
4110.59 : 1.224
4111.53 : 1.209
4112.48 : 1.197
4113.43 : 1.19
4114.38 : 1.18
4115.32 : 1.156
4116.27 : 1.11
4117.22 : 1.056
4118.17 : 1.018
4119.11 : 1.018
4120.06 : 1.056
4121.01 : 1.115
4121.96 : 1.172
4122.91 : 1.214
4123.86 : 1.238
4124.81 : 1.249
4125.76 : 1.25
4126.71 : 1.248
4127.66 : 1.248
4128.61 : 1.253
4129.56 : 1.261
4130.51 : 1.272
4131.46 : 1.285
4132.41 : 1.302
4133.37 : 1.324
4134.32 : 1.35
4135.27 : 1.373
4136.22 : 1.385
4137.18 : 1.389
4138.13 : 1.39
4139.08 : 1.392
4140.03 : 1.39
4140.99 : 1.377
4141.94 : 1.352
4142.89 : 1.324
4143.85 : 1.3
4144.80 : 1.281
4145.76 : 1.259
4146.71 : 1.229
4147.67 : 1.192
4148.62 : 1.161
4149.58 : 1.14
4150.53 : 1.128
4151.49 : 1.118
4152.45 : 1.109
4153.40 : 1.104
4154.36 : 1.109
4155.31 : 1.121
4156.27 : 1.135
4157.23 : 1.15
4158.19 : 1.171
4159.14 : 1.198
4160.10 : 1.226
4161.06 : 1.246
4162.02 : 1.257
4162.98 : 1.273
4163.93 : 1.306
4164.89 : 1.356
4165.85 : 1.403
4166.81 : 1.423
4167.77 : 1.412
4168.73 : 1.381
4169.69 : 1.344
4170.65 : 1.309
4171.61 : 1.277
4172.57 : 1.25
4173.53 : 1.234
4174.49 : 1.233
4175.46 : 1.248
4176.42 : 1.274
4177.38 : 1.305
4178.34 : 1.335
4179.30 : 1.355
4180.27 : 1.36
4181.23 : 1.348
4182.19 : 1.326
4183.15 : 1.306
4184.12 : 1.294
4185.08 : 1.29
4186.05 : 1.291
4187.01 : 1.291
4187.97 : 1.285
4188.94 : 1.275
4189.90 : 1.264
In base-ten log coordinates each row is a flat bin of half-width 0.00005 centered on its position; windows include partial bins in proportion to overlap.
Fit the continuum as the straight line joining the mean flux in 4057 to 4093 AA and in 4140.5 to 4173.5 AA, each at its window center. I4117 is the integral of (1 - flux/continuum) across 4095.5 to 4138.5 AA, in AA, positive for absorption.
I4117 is 2.2 AA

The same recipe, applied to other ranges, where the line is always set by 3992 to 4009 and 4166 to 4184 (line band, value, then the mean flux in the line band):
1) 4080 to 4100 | 2.6 AA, 1.14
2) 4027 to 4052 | 0.8 AA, 1.26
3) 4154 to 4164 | 0.9 AA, 1.2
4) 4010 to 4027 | 0.4 AA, 1.27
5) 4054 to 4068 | 0.8 AA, 1.23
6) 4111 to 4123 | 1.7 AA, 1.13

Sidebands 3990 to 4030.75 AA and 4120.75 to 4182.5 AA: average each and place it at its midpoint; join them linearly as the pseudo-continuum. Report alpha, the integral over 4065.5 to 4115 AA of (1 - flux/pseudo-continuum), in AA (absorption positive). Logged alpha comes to 4.00 AA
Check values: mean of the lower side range 1.28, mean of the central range 1.17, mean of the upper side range 1.27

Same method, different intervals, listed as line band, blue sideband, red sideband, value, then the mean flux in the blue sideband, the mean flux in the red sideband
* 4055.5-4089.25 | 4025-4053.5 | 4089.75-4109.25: -1.8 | 1.26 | 1.09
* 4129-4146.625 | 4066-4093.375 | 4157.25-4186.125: -0.9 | 1.22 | 1.3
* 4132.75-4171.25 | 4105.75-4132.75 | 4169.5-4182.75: -0.5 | 1.2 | 1.3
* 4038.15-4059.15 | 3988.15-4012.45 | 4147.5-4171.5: 0.1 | 1.27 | 1.23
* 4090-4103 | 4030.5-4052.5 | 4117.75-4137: 2.1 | 1.25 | 1.23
